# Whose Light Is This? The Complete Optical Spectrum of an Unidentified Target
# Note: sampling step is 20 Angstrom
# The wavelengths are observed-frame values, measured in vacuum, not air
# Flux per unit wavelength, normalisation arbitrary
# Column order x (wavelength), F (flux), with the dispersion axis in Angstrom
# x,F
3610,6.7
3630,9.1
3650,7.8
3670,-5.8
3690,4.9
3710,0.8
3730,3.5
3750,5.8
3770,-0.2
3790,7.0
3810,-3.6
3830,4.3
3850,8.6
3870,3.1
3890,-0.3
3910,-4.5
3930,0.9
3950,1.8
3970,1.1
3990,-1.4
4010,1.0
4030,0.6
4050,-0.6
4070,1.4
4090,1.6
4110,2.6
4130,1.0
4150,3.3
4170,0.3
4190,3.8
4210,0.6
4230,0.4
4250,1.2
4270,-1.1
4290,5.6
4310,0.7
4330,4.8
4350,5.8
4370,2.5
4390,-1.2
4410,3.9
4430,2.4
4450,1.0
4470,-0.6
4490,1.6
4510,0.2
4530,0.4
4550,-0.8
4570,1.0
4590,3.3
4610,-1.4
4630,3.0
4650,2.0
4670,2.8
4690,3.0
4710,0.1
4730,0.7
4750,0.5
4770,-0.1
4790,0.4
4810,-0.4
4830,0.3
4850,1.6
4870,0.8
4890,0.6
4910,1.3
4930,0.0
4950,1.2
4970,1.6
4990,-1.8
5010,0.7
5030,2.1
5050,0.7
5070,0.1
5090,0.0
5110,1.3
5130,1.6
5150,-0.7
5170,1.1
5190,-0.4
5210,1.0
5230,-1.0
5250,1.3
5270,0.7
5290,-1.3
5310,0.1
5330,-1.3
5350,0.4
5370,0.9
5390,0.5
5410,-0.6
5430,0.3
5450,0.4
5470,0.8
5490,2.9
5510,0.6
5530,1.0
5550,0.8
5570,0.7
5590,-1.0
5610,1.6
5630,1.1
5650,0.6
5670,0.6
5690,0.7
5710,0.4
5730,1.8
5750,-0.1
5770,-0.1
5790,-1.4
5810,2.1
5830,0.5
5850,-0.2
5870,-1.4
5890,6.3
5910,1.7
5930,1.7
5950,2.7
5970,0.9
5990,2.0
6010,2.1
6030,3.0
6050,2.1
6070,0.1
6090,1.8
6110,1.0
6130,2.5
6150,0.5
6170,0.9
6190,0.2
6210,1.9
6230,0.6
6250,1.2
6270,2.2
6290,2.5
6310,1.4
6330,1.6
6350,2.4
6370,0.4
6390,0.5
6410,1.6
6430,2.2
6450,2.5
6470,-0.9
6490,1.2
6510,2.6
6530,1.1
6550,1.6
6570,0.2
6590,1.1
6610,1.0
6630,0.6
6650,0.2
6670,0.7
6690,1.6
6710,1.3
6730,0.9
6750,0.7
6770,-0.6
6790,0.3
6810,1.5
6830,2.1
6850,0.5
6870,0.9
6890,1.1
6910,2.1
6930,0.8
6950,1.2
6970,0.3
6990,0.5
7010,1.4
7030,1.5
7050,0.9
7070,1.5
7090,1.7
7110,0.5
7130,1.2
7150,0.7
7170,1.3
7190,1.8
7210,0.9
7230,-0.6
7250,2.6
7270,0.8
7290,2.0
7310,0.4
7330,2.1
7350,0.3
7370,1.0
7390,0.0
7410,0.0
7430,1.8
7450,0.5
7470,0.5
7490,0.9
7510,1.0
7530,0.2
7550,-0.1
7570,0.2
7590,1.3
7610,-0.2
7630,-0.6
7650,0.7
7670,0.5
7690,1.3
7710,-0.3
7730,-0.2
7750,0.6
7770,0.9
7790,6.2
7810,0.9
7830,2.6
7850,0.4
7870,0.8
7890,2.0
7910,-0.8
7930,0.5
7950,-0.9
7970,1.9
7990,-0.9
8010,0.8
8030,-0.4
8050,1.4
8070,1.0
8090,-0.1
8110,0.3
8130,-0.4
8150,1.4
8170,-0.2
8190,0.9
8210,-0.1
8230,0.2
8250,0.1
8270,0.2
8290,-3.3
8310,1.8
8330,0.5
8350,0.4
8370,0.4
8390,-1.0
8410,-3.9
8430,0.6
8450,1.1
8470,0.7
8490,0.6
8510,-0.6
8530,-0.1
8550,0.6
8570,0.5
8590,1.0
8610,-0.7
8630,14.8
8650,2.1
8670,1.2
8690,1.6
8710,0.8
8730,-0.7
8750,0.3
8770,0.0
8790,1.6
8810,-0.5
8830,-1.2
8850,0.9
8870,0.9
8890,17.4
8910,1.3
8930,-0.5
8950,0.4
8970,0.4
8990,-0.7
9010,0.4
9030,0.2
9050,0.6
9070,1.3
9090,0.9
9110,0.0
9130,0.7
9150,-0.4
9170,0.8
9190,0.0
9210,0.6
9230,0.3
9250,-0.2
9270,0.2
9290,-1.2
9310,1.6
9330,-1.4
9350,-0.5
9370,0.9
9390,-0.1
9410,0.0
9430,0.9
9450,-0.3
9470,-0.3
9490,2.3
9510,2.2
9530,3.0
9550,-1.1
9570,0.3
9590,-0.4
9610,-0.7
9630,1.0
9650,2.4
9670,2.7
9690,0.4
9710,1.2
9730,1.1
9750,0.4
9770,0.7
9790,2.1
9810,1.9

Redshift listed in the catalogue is 0.72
